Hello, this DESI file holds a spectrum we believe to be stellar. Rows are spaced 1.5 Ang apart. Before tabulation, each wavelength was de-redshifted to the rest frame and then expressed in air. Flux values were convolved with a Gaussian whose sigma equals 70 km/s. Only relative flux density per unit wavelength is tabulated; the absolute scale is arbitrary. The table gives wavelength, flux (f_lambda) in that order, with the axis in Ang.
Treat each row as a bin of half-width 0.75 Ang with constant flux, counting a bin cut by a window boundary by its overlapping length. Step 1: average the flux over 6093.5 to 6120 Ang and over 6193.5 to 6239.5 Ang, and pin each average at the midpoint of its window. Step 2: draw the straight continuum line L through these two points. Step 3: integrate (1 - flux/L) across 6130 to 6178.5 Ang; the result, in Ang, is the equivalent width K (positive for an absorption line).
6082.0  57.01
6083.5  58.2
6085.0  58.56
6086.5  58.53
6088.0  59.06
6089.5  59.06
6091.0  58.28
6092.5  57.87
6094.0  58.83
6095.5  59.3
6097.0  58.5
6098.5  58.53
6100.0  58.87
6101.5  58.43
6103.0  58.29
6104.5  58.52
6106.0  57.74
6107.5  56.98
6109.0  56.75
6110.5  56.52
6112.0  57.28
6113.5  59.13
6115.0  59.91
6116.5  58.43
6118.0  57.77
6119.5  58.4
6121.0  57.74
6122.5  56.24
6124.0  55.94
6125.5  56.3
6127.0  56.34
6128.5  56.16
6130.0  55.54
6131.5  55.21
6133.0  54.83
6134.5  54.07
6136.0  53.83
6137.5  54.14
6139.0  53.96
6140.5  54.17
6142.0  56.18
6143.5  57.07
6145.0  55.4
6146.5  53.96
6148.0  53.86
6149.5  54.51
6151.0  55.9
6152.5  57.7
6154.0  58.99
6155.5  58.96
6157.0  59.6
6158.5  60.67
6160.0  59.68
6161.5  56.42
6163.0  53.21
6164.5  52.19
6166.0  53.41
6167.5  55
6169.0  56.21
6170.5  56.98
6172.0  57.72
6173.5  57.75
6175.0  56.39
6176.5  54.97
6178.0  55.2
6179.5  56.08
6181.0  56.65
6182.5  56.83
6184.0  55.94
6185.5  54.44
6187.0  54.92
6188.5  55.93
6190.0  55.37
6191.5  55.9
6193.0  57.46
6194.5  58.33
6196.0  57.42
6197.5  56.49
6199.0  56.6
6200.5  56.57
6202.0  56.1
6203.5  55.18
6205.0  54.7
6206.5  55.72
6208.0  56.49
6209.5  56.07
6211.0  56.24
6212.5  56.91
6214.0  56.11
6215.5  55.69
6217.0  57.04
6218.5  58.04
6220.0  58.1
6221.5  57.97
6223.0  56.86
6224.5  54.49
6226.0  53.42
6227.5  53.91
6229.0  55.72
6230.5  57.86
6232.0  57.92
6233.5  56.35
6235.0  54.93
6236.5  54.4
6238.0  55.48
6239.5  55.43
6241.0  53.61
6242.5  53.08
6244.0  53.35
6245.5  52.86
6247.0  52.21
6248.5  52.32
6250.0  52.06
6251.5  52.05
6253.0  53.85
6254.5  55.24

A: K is 1.25 Ang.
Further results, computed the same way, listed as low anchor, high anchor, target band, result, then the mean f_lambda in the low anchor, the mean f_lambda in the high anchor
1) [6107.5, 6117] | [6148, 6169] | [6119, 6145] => 0.8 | 57.9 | 56.5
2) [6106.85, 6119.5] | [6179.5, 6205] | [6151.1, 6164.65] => -0.2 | 57.9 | 56.2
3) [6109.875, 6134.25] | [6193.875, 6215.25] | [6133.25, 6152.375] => 0.6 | 56.9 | 56.3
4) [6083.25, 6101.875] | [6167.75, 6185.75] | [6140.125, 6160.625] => 0.0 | 58.6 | 56.3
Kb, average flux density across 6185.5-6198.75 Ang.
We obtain 56.4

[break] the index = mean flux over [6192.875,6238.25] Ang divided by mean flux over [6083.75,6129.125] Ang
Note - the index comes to 0.97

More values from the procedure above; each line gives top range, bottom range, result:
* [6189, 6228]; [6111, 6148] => 1.00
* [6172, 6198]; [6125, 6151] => 1.02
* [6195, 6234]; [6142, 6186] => 1.00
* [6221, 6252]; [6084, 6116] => 0.94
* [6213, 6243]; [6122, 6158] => 1.00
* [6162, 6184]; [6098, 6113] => 0.96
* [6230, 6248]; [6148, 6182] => 0.97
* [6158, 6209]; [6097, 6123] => 0.97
